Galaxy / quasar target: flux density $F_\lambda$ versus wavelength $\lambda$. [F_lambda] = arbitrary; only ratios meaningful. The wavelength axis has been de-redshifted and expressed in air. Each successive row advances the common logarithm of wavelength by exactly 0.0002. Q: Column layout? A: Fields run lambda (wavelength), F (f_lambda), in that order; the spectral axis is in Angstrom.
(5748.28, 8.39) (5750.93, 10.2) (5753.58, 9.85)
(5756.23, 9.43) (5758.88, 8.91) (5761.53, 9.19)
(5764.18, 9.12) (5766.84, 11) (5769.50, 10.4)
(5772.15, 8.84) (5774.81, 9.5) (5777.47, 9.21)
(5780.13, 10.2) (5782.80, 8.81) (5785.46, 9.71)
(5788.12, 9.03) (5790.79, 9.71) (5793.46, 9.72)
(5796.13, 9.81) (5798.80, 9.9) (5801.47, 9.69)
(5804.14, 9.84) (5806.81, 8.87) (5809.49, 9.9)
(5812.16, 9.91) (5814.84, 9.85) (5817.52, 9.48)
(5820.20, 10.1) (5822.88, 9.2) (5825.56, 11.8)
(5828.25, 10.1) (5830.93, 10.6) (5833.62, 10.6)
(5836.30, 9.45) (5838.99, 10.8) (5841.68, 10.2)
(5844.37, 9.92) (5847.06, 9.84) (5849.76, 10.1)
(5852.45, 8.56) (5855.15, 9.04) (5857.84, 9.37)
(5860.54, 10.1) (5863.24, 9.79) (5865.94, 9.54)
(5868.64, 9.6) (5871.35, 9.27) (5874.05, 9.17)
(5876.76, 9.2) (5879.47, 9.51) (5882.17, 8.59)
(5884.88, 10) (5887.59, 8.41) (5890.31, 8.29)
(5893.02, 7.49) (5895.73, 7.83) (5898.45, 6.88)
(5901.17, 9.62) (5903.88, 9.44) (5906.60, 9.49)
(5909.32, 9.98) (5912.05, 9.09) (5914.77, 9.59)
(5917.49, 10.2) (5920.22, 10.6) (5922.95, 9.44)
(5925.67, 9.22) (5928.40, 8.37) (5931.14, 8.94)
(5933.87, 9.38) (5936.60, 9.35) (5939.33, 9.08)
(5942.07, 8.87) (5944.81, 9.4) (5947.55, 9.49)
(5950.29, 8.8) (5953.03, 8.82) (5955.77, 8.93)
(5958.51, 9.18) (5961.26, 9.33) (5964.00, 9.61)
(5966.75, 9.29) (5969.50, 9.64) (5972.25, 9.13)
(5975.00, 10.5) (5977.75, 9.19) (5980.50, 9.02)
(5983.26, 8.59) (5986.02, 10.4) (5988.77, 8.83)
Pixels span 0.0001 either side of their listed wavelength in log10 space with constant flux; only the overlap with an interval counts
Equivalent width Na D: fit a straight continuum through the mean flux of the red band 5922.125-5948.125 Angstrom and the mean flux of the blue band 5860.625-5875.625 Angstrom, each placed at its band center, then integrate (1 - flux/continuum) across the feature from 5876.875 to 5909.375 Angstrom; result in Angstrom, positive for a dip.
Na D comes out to 2.1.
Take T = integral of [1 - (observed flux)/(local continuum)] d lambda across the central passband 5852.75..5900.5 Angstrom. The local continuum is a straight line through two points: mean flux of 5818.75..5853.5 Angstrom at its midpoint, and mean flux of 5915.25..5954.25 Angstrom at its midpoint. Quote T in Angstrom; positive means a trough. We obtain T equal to 4.1 Angstrom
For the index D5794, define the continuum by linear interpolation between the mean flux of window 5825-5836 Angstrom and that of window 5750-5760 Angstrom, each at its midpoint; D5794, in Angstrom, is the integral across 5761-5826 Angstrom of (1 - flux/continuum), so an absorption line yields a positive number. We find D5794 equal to 2.58 Angstrom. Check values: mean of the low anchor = 9.59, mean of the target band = 9.69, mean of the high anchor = 10.6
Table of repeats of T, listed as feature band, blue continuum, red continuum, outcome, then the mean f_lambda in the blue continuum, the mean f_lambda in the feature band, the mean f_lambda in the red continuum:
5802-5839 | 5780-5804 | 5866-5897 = -2.5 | 9.6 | 10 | 8.88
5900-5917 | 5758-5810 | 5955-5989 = -0.2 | 9.57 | 9.57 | 9.38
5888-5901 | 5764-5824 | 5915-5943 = 2.2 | 9.65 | 7.86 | 9.36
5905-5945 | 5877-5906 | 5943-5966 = -2.1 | 8.65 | 9.4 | 9.19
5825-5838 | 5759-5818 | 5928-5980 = -1.3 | 9.61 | 10.4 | 9.24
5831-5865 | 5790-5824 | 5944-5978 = -0.9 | 9.69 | 9.84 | 9.34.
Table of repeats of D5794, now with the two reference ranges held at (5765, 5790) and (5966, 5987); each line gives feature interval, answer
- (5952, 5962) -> 0.4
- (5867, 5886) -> 0.4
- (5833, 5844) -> -0.7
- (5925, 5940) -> 0.7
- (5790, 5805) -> -0.3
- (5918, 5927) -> -0.3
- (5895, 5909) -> 1.1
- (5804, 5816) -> -0.1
